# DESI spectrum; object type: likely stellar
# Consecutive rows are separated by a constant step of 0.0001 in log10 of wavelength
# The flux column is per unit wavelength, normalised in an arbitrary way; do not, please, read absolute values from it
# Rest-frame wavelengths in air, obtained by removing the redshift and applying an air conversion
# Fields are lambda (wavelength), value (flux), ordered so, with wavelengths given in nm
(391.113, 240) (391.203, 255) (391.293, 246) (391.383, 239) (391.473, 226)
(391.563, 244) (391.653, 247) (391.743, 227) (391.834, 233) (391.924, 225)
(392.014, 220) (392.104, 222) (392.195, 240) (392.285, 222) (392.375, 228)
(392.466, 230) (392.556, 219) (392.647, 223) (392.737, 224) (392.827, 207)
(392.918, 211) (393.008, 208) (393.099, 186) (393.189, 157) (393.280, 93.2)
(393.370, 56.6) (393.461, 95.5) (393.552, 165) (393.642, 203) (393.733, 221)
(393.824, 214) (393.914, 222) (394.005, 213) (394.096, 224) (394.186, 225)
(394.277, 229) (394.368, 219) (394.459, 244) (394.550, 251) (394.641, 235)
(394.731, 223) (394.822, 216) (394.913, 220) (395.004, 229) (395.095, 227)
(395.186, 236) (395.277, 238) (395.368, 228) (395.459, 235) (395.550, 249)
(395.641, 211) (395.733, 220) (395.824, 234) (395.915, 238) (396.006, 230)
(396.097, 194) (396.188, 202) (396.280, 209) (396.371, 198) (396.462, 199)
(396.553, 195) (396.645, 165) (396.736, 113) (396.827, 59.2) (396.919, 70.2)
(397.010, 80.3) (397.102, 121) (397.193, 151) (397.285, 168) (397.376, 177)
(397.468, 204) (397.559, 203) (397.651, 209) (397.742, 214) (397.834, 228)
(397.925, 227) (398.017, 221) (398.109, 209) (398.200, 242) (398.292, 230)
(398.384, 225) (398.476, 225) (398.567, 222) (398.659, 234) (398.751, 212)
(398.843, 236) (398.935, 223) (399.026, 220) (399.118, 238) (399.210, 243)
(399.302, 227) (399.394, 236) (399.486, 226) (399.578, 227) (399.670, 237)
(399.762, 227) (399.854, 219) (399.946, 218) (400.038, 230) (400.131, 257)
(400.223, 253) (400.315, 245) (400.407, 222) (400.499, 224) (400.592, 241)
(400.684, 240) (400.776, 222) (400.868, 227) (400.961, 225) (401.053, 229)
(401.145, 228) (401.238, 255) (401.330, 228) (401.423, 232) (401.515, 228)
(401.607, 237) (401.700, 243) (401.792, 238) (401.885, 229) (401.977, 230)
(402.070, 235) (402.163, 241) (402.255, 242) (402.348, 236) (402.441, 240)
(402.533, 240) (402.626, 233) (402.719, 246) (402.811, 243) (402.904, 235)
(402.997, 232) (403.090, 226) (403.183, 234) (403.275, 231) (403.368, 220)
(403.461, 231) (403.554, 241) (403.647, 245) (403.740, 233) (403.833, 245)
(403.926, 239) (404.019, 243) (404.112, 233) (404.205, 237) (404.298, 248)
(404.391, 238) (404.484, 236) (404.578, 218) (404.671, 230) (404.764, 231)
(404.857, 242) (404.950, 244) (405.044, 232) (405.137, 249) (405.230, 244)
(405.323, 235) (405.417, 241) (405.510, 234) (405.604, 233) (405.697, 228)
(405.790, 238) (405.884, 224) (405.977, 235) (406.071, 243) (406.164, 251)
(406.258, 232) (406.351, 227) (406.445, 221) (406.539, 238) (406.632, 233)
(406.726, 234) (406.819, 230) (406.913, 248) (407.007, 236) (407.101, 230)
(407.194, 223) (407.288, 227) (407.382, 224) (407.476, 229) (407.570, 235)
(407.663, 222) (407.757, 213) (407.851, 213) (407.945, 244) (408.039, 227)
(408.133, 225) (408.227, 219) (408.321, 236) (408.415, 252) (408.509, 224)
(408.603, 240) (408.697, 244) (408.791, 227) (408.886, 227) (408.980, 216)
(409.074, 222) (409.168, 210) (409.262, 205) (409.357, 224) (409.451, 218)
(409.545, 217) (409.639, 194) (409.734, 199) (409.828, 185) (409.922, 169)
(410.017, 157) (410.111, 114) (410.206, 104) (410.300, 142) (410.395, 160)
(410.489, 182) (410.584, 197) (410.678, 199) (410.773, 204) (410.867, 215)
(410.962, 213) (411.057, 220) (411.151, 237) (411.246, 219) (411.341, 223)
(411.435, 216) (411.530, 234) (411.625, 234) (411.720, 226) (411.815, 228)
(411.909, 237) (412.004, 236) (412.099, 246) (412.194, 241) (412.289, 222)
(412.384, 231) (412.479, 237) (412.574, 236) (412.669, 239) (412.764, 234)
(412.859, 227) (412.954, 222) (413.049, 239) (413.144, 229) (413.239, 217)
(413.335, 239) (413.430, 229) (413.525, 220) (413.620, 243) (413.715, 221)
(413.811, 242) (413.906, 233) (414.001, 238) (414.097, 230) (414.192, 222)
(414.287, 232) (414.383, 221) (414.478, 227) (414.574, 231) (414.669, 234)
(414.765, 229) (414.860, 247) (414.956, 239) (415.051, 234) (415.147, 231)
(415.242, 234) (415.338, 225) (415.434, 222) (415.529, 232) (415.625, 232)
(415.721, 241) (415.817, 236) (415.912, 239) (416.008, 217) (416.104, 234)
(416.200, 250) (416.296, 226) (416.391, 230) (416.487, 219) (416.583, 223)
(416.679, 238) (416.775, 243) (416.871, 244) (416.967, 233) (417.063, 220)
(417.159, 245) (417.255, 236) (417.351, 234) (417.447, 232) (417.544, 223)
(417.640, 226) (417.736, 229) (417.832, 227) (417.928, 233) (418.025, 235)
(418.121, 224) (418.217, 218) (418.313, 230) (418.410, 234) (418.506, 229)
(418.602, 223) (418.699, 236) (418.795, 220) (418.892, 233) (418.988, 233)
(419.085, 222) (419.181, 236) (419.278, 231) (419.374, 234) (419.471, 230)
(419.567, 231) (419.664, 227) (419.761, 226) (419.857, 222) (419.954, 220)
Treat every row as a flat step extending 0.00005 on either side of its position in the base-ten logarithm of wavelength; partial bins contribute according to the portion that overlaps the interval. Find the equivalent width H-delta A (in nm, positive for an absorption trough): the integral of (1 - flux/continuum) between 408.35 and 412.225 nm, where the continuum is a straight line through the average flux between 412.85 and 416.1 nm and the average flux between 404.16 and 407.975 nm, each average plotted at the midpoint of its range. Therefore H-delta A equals 0.39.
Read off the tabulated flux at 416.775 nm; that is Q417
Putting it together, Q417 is 243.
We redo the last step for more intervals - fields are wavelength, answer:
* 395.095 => 227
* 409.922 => 169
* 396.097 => 194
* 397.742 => 214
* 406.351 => 227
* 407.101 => 230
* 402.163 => 241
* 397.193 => 151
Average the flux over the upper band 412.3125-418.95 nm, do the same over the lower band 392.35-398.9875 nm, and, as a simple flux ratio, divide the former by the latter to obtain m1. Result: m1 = 1.15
